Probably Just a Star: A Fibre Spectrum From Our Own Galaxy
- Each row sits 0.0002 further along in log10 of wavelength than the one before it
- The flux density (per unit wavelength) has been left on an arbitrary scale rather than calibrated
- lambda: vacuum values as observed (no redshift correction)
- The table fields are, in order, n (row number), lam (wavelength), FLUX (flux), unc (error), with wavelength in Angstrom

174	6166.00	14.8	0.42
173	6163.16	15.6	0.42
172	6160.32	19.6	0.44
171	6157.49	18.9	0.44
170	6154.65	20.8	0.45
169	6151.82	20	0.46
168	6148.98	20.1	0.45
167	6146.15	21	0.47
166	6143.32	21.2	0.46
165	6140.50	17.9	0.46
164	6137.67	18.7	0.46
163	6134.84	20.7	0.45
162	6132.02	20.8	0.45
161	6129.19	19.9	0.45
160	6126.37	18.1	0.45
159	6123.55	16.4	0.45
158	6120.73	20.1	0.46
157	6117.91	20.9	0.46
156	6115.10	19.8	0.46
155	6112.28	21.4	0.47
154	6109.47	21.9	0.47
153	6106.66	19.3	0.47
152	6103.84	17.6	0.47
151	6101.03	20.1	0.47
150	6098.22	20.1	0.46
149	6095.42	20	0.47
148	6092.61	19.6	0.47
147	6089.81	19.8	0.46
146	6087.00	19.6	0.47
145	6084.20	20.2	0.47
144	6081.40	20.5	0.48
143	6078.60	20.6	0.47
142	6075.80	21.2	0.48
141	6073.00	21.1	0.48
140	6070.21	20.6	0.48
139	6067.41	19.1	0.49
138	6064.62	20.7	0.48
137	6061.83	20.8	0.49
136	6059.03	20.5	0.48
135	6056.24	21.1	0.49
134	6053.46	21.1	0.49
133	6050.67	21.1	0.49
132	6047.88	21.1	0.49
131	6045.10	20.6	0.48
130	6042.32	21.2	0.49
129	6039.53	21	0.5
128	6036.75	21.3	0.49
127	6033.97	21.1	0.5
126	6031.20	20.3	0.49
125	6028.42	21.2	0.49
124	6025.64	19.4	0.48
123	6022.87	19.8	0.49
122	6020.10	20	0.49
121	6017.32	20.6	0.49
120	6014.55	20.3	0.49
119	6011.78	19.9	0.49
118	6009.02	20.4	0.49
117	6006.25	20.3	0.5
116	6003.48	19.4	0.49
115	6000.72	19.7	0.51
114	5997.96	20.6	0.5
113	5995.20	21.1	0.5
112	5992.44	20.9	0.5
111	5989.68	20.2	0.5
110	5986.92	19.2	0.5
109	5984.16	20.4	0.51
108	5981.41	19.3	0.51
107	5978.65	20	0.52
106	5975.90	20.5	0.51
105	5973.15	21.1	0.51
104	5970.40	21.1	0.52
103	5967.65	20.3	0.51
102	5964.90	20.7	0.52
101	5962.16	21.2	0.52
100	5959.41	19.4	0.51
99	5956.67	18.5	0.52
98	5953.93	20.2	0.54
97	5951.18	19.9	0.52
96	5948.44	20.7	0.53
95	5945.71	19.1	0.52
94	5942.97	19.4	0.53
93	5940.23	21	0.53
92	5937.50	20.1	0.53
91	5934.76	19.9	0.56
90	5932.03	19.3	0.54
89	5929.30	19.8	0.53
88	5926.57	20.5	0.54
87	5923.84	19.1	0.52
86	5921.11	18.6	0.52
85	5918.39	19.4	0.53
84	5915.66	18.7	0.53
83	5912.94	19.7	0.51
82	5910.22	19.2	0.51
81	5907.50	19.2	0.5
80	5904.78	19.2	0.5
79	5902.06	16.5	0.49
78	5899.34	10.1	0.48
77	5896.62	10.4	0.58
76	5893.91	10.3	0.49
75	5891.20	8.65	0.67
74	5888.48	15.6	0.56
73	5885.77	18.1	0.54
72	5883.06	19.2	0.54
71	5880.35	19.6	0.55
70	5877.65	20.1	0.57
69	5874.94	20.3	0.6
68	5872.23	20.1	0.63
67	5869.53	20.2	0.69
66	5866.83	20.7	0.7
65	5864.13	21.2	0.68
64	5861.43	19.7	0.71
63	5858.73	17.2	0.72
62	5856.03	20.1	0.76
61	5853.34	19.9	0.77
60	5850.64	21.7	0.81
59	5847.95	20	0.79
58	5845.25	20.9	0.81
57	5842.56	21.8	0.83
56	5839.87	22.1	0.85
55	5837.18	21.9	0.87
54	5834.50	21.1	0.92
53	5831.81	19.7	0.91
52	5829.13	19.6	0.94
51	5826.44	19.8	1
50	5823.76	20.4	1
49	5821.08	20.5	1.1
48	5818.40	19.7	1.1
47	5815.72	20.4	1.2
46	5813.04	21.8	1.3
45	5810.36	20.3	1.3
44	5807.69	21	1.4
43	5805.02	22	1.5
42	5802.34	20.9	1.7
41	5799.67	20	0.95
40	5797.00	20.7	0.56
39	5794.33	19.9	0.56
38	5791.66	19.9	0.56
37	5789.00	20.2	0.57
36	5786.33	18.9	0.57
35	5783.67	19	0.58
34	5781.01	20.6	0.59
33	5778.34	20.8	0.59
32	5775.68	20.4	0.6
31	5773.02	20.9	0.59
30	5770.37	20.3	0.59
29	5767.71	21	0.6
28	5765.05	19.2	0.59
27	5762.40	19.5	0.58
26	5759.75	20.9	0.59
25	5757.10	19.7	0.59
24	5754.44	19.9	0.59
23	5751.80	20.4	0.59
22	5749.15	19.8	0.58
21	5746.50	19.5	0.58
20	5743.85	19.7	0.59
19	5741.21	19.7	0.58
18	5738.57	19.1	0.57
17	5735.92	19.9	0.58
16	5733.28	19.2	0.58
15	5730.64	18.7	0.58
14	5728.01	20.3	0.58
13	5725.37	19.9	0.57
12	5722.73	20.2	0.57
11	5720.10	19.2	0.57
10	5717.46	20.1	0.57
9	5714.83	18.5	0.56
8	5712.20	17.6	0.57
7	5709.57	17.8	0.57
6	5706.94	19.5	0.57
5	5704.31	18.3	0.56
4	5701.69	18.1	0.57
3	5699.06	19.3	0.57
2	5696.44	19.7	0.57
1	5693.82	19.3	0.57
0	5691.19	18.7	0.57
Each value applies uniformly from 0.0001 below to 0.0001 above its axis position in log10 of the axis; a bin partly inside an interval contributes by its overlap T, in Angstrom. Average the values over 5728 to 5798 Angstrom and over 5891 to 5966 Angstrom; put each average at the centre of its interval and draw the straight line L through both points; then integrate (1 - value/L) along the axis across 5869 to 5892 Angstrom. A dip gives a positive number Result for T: 0.8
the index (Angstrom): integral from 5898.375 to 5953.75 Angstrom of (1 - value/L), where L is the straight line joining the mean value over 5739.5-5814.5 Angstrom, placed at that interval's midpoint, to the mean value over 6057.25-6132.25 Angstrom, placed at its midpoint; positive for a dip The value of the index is 3.0 Angstrom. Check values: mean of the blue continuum 20.2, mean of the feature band 19.1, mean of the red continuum 20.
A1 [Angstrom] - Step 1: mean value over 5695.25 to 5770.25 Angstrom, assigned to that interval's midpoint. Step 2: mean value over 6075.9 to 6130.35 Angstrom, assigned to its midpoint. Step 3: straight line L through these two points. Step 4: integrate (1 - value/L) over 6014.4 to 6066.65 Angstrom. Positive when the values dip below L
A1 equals -2.4 Angstrom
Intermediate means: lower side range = 19.5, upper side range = 19.8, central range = 20.7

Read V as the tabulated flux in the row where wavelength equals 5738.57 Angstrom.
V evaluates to 19.1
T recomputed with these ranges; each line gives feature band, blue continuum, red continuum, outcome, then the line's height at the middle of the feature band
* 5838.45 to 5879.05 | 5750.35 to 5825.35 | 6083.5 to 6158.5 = -0.4 Angstrom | 20.2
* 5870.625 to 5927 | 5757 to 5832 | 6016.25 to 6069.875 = 8.9 Angstrom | 20.4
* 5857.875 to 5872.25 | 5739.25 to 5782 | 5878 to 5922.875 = -2.1 Angstrom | 17.4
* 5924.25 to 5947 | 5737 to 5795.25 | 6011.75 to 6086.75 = 0.5 Angstrom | 20.3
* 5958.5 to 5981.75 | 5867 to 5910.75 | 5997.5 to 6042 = -1.8 Angstrom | 19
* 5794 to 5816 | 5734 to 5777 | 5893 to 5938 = -1.8 Angstrom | 19.3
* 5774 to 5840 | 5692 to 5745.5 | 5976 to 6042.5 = -3.0 Angstrom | 19.5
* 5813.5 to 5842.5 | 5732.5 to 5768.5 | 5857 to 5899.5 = -3.8 Angstrom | 18.2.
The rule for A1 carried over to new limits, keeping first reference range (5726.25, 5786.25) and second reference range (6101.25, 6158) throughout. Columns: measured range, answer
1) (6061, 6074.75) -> -0.45 Angstrom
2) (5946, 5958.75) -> 0.07 Angstrom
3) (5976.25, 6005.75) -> -0.39 Angstrom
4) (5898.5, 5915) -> 1.88 Angstrom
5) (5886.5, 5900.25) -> 5.89 Angstrom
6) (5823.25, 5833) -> 0.03 Angstrom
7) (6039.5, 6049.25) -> -0.57 Angstrom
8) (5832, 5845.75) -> -1.08 Angstrom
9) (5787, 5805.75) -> -0.48 Angstrom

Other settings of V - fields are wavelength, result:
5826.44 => 19.8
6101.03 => 20.1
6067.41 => 19.1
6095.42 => 20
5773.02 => 20.9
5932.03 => 19.3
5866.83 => 20.7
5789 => 20.2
